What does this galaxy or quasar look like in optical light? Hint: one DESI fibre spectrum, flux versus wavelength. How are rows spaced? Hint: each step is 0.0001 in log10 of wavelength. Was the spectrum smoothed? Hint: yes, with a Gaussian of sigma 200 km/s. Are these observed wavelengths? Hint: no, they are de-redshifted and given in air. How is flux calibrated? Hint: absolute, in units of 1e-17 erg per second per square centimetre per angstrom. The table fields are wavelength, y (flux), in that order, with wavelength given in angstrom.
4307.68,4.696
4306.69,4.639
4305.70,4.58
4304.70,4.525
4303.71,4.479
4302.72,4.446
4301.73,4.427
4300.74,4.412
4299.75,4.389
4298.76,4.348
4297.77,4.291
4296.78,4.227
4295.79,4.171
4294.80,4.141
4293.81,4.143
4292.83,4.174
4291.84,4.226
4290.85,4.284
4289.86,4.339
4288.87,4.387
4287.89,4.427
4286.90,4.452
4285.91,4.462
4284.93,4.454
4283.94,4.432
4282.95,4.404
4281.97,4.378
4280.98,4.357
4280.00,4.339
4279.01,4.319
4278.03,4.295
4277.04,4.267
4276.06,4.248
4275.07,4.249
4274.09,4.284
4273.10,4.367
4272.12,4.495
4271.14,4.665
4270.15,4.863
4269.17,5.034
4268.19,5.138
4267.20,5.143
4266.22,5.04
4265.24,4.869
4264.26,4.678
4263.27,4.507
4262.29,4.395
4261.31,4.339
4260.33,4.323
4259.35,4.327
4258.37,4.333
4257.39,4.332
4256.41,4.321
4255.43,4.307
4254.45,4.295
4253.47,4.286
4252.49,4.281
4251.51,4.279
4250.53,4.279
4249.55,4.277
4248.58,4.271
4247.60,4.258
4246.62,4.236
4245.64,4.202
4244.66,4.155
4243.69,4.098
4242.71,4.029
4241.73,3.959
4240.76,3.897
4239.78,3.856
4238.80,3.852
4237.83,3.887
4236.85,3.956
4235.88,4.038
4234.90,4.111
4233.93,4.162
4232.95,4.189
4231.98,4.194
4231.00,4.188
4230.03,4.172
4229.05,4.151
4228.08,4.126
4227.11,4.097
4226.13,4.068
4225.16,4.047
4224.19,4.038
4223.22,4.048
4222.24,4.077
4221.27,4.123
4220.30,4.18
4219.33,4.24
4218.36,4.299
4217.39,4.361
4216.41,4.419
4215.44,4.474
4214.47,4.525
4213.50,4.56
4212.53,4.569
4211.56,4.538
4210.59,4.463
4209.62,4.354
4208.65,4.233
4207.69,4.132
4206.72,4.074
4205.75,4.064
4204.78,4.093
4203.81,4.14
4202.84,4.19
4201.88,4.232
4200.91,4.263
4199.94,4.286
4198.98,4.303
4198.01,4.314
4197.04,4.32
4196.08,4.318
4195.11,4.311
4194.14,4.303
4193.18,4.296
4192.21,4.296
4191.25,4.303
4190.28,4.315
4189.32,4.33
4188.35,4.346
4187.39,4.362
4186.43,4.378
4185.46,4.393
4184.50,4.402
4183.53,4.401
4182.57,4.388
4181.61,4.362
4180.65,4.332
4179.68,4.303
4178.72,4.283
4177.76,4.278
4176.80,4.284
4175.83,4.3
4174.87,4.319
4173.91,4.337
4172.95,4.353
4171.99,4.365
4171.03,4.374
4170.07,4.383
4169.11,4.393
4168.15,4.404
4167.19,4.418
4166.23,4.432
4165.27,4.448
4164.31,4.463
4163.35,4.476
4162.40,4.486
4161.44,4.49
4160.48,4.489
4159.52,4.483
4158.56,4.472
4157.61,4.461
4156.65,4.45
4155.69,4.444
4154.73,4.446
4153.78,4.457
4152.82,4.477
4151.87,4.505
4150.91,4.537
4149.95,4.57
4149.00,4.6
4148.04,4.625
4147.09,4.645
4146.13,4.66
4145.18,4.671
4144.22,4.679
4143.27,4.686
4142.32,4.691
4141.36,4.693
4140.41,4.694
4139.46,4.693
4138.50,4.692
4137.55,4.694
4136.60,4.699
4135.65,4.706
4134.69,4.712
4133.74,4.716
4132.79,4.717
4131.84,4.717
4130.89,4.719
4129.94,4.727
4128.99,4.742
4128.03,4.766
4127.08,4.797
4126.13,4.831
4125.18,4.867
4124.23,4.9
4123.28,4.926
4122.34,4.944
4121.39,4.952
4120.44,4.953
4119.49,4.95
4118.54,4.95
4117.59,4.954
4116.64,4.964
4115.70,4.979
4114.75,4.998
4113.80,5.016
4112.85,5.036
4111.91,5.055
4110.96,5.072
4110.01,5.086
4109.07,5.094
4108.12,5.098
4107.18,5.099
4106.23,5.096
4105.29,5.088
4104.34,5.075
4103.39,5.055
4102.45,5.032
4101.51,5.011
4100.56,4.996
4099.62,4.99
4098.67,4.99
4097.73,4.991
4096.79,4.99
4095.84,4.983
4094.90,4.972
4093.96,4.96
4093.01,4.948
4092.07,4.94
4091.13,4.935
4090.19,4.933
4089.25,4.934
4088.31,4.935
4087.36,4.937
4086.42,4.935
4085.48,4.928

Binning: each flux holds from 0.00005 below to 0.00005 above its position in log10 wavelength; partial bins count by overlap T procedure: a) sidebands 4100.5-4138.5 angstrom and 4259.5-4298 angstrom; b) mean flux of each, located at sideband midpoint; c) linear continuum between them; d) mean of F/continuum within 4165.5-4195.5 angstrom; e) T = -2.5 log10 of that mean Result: 0.09 mag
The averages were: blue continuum 4.92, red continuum 4.45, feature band 4.35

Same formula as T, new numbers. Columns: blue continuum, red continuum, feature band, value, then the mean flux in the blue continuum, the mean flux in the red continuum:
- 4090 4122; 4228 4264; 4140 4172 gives 0.05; 5.01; 4.19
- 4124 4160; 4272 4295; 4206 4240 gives 0.07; 4.65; 4.33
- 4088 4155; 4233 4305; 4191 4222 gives 0.06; 4.85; 4.34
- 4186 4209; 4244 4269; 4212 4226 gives 0.01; 4.26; 4.44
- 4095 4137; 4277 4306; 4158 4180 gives 0.09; 4.93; 4.35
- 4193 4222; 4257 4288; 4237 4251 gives 0.08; 4.3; 4.51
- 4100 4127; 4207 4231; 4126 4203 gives 0.04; 5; 4.26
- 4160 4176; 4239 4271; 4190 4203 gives 0.03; 4.41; 4.39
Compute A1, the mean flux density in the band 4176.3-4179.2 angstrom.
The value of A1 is 4.28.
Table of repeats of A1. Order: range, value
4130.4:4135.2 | 4.72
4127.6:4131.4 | 4.73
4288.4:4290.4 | 4.35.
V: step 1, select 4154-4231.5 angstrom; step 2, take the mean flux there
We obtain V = 4.32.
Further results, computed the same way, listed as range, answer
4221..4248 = 4.08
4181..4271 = 4.3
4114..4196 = 4.56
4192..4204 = 4.28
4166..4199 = 4.34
